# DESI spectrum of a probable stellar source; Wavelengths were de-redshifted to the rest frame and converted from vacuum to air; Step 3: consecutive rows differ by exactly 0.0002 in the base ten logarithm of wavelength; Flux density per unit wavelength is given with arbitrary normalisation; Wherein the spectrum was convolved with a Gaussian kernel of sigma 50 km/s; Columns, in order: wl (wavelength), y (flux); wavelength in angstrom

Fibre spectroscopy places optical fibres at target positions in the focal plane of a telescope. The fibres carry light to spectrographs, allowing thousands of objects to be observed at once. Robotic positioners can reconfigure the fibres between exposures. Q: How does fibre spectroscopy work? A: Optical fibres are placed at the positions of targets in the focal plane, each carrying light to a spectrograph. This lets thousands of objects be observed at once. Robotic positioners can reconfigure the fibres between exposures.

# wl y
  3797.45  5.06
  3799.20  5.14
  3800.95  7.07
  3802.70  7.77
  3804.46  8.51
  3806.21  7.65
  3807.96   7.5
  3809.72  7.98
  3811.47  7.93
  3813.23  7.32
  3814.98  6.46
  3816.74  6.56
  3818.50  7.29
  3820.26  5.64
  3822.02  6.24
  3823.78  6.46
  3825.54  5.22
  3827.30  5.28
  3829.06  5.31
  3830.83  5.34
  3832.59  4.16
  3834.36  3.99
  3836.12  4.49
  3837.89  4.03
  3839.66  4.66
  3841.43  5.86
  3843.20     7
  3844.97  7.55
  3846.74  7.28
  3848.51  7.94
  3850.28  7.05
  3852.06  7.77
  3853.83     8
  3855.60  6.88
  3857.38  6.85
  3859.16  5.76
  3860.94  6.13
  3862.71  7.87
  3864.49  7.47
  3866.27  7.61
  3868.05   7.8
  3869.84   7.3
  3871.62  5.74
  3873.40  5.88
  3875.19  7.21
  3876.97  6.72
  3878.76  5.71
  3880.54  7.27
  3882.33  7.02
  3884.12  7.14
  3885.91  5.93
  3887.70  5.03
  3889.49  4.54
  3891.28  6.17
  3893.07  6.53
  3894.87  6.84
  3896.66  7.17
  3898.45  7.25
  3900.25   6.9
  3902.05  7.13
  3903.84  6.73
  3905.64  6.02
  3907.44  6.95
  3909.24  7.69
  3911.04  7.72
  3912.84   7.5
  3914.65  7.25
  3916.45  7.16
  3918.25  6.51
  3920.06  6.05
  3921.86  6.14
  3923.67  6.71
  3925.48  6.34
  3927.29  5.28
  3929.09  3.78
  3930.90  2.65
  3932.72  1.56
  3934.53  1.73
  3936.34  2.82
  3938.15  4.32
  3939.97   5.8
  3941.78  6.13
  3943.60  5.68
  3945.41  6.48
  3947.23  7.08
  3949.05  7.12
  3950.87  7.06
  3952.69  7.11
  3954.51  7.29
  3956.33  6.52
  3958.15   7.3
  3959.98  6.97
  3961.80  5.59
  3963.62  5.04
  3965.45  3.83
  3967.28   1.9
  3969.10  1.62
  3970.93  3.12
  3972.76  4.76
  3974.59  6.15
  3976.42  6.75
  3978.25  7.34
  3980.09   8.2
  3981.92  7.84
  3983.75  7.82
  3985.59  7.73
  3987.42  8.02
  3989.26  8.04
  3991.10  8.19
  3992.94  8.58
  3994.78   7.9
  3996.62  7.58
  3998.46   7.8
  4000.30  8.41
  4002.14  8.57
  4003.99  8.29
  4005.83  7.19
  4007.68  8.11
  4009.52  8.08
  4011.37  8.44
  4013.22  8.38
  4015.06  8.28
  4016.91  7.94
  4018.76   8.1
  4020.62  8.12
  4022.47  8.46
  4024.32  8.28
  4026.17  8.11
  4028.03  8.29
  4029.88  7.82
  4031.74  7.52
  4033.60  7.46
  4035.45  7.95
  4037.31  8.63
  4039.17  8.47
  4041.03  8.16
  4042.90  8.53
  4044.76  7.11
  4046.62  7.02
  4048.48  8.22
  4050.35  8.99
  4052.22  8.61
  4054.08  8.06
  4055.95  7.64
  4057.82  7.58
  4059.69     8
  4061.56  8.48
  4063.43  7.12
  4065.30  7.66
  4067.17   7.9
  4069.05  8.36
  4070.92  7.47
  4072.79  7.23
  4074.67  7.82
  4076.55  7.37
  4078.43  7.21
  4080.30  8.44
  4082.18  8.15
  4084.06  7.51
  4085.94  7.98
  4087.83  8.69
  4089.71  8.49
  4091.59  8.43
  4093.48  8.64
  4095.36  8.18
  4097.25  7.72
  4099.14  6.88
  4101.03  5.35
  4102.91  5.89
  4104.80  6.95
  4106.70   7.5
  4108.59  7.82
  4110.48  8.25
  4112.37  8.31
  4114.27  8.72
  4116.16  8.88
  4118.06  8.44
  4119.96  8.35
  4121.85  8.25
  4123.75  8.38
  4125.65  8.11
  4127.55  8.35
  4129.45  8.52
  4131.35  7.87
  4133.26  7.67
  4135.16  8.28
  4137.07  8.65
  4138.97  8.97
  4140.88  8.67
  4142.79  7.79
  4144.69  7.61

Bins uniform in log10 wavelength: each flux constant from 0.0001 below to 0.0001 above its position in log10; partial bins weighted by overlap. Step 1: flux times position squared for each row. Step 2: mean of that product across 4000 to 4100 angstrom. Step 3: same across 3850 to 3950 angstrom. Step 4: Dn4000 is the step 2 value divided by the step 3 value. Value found 1.38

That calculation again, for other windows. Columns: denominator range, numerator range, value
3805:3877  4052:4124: 1.36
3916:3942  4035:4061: 1.79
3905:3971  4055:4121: 1.51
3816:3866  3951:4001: 1.13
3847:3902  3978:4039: 1.27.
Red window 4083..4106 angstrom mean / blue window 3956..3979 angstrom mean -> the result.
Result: 1.48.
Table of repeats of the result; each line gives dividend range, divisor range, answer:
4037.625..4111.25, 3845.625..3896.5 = 1.15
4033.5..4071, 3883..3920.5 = 1.20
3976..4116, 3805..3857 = 1.24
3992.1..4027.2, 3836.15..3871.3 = 1.20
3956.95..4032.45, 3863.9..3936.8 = 1.16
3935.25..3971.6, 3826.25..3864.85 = 0.88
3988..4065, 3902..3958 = 1.36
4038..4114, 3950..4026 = 1.10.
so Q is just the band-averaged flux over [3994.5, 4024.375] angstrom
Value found 8.11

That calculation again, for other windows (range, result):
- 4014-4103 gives 7.9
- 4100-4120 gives 7.64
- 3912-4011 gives 6.29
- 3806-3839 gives 6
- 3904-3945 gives 5.57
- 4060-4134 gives 7.88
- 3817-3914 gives 6.47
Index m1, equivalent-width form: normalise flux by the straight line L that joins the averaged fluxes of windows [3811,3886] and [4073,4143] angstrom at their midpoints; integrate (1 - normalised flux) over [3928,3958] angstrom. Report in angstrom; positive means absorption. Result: 7.6 angstrom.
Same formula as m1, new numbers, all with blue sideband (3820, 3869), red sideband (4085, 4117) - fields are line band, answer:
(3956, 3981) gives 6.0 angstrom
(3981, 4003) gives -2.7 angstrom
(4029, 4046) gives -1.2 angstrom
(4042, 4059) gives -1.1 angstrom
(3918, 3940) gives 7.4 angstrom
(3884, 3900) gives 0.7 angstrom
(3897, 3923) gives -1.0 angstrom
